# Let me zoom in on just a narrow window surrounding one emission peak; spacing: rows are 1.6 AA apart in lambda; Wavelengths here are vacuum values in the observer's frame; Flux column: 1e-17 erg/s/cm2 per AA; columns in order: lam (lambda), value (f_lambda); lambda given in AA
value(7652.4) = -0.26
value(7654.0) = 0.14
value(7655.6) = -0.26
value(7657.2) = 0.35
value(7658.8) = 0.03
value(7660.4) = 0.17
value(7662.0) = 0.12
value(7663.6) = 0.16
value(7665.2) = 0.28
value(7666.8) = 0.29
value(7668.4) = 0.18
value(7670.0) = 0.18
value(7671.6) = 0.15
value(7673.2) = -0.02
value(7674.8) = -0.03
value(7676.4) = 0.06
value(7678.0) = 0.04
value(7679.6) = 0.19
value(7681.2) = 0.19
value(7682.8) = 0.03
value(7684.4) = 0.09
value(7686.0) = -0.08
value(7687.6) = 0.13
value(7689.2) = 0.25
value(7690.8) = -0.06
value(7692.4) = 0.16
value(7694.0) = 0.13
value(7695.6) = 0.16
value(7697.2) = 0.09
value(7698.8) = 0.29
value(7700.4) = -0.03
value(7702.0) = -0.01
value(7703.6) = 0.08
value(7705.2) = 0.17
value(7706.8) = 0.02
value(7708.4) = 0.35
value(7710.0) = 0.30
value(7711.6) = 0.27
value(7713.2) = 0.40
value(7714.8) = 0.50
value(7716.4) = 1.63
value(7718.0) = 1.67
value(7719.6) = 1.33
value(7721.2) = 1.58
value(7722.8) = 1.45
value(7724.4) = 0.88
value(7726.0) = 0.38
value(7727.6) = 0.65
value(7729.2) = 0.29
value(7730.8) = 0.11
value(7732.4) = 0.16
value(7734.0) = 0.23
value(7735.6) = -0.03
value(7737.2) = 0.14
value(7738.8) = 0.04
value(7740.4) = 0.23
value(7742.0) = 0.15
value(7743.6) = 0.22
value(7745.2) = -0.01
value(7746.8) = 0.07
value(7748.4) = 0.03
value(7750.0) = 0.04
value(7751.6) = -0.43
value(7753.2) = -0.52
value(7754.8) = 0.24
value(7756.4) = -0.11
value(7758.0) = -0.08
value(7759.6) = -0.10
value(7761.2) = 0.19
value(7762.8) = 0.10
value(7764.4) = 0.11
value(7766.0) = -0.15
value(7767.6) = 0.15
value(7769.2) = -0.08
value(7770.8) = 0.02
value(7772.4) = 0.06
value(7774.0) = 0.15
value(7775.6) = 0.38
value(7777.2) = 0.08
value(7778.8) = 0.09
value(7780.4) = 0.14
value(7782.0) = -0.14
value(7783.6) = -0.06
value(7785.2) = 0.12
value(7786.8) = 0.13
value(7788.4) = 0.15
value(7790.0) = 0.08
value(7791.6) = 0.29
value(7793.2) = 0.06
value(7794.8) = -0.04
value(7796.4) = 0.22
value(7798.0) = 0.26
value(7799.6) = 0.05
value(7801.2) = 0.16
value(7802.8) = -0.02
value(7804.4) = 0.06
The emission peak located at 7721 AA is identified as [O II]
